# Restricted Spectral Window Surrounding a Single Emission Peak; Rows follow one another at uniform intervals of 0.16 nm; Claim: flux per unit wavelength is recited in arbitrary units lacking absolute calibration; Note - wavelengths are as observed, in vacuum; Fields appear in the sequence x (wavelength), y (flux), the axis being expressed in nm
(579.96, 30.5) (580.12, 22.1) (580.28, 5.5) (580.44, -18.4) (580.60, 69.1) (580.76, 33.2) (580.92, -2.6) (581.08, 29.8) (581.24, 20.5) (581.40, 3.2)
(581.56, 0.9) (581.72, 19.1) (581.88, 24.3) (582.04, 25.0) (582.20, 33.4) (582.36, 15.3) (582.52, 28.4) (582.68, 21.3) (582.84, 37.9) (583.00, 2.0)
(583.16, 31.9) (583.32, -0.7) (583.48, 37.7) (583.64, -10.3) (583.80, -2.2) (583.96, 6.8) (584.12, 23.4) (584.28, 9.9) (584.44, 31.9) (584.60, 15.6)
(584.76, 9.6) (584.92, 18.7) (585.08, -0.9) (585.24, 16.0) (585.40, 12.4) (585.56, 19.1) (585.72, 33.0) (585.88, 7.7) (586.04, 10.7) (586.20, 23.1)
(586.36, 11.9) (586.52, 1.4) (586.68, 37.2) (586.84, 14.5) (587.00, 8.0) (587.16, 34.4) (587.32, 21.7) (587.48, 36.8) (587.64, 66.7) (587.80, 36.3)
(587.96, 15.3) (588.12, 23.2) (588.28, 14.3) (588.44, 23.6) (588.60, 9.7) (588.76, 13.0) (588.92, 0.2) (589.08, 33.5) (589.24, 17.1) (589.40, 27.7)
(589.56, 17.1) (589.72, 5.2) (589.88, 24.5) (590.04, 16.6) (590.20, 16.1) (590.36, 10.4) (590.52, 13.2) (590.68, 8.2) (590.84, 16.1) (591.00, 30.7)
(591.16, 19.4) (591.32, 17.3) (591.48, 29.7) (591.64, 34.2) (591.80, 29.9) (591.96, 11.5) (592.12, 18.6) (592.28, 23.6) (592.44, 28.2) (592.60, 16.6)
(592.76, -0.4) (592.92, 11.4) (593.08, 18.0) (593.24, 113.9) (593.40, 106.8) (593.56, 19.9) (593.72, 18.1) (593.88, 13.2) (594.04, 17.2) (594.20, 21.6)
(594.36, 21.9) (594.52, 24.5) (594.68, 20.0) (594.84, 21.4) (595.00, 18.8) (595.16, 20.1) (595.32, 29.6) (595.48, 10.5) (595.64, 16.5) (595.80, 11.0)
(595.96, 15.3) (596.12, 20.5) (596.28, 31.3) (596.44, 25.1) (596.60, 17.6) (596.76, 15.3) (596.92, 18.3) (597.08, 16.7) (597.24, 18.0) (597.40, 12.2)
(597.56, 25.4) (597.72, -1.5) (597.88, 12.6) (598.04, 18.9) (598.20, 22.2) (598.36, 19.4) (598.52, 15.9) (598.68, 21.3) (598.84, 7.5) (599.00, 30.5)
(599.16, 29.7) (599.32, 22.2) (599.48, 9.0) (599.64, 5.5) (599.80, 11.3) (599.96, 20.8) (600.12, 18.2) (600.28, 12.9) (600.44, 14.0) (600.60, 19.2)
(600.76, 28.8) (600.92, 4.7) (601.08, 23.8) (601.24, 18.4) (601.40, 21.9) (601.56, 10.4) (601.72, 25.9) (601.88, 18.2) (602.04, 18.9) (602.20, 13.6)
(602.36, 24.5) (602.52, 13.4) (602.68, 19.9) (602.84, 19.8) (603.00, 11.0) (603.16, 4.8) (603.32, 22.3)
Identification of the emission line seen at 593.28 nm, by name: [O III] 5007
